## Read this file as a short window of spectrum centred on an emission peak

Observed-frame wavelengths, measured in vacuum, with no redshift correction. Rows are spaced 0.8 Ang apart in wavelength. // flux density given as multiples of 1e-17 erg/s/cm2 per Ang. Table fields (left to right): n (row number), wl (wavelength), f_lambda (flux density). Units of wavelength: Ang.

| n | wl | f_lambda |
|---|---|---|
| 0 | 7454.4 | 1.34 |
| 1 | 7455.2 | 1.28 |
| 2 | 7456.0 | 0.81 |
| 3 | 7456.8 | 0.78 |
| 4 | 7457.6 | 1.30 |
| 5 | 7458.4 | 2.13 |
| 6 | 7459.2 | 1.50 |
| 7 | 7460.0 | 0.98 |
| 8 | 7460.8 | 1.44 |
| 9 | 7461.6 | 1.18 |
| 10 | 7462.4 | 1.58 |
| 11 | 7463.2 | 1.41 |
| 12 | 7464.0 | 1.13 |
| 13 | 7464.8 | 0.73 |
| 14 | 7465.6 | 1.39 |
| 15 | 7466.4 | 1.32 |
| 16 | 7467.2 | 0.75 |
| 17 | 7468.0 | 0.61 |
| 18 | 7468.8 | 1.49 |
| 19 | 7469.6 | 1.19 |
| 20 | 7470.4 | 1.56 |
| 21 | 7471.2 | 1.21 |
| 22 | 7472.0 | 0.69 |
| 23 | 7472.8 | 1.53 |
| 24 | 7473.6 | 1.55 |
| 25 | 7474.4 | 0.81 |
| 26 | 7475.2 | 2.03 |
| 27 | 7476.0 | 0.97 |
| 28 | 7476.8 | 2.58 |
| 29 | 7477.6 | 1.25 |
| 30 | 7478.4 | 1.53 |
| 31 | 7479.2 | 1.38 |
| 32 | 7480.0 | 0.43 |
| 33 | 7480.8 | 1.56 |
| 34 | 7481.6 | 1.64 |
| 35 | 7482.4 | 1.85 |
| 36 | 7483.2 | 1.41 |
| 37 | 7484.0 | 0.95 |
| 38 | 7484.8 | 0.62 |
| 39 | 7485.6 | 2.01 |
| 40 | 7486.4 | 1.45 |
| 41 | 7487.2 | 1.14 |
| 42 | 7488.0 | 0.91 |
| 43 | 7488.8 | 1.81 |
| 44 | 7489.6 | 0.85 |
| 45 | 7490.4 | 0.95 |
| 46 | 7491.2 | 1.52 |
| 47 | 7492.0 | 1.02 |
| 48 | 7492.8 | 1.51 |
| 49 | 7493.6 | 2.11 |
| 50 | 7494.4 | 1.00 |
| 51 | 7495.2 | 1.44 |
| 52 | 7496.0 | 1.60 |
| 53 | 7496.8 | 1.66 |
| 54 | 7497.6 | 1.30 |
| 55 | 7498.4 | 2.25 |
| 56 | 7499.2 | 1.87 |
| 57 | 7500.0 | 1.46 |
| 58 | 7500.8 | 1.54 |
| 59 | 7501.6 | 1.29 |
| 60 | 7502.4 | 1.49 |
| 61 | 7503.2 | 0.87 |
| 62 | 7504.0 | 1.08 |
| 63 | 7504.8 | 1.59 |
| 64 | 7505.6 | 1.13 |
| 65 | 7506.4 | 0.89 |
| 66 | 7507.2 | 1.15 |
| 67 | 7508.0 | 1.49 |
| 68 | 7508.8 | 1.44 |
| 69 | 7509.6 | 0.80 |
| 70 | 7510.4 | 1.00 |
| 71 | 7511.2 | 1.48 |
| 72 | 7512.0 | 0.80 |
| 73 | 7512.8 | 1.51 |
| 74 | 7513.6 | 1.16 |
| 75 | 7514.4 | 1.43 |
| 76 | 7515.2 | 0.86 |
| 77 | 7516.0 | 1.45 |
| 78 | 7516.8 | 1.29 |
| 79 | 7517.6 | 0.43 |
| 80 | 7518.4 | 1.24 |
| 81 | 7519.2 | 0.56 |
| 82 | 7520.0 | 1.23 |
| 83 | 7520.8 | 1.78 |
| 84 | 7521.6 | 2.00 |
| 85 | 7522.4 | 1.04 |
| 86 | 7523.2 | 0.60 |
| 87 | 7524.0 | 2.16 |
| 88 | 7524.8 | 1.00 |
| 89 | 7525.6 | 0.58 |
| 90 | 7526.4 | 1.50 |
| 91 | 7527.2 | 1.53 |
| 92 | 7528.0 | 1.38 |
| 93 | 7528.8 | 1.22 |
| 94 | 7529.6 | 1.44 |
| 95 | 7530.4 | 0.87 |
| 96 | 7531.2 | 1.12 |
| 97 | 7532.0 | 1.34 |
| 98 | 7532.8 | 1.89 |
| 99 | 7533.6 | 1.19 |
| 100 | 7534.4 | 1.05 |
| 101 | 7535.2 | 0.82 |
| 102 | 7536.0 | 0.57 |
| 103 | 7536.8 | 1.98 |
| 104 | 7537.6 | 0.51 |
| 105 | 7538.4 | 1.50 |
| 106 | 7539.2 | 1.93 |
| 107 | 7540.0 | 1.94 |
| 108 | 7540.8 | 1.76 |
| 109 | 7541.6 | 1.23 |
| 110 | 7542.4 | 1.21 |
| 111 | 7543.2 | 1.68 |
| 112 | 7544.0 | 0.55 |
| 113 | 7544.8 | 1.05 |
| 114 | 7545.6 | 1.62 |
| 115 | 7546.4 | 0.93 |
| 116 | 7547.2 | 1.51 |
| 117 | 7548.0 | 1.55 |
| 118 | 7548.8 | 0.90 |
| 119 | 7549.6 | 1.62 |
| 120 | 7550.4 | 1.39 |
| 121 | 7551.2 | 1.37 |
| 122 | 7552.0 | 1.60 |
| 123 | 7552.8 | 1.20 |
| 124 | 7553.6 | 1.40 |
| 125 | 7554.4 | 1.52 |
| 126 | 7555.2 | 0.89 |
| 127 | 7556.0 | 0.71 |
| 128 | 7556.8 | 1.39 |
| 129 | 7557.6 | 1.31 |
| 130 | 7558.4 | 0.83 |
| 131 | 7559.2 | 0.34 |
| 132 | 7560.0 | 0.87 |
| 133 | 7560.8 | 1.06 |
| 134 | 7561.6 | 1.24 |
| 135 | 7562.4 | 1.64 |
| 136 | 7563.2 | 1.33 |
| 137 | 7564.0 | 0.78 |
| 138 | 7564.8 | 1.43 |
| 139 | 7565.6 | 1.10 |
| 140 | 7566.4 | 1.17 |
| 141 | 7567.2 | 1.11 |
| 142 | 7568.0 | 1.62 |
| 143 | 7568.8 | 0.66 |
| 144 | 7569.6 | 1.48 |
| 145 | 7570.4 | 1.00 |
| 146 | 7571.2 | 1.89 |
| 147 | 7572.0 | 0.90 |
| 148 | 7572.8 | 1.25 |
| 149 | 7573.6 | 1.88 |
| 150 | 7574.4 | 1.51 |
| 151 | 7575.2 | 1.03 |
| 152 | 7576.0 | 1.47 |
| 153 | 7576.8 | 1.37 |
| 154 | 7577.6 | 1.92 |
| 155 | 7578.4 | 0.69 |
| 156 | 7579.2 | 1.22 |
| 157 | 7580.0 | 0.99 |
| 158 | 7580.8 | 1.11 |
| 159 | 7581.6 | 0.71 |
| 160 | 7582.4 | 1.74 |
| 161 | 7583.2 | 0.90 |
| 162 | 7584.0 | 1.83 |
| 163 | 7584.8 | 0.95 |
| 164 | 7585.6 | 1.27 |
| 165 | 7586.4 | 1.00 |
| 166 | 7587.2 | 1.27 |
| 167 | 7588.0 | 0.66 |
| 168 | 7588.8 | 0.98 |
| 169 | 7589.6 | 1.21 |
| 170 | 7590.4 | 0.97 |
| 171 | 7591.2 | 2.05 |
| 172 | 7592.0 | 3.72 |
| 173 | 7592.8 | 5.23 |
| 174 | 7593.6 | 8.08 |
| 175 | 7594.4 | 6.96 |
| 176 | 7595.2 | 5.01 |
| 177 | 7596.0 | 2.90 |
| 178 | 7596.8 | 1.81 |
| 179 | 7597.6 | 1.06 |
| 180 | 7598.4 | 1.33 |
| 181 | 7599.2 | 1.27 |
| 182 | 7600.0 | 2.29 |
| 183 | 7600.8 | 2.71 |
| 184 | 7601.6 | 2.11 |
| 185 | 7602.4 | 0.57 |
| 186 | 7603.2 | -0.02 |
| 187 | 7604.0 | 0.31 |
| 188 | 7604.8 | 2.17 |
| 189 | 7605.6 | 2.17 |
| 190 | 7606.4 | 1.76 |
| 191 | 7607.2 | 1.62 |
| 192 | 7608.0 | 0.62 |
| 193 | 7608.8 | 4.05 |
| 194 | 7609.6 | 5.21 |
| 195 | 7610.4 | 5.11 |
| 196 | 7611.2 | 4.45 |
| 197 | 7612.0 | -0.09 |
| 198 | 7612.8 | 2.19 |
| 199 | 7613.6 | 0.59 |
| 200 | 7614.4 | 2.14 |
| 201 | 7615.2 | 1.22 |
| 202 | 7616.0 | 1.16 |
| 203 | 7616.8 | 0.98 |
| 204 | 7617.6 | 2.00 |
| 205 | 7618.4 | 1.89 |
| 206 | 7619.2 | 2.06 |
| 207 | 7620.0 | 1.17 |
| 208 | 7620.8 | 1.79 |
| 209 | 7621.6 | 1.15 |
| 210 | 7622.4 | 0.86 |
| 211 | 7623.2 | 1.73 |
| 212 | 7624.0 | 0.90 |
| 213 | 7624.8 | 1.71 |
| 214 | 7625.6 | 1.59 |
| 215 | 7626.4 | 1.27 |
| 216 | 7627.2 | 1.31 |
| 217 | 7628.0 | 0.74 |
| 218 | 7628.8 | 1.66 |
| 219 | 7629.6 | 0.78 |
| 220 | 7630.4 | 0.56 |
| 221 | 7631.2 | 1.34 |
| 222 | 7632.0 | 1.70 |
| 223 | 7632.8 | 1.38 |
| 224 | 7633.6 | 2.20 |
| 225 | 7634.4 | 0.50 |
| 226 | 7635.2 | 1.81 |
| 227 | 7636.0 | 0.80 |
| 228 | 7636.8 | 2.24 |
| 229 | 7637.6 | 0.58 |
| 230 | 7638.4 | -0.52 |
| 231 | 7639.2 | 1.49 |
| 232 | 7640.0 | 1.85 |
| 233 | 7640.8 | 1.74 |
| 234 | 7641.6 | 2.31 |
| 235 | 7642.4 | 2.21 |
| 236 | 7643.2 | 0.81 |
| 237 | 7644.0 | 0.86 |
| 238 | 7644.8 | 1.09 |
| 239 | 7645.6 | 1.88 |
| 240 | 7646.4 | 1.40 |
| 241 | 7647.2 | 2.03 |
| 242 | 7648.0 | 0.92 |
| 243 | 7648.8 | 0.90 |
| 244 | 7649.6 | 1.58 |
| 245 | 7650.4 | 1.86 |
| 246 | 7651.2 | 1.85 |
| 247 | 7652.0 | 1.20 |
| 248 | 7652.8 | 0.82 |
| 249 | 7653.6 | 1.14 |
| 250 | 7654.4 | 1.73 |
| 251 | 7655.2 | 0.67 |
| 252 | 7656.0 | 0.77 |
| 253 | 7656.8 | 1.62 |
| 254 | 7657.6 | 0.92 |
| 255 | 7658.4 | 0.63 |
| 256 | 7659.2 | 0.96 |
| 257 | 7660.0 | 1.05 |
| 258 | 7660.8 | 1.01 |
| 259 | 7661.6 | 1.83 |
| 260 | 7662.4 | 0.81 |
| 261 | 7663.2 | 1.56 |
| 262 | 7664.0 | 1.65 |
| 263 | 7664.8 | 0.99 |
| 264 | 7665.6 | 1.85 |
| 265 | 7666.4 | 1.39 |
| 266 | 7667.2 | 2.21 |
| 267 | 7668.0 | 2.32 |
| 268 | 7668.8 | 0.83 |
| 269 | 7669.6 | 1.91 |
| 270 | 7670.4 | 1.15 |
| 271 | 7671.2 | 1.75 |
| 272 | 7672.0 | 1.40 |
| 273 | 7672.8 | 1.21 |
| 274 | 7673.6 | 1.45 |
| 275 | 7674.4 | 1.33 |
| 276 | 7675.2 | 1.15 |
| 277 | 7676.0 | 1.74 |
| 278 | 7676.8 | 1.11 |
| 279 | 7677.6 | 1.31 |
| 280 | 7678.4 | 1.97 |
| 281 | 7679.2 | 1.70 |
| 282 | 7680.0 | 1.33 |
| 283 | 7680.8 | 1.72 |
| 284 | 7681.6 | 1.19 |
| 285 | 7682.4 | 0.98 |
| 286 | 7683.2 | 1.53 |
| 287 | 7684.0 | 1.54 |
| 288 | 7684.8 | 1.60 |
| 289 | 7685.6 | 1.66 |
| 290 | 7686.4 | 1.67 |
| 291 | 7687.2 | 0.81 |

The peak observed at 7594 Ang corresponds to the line [S II] 6716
